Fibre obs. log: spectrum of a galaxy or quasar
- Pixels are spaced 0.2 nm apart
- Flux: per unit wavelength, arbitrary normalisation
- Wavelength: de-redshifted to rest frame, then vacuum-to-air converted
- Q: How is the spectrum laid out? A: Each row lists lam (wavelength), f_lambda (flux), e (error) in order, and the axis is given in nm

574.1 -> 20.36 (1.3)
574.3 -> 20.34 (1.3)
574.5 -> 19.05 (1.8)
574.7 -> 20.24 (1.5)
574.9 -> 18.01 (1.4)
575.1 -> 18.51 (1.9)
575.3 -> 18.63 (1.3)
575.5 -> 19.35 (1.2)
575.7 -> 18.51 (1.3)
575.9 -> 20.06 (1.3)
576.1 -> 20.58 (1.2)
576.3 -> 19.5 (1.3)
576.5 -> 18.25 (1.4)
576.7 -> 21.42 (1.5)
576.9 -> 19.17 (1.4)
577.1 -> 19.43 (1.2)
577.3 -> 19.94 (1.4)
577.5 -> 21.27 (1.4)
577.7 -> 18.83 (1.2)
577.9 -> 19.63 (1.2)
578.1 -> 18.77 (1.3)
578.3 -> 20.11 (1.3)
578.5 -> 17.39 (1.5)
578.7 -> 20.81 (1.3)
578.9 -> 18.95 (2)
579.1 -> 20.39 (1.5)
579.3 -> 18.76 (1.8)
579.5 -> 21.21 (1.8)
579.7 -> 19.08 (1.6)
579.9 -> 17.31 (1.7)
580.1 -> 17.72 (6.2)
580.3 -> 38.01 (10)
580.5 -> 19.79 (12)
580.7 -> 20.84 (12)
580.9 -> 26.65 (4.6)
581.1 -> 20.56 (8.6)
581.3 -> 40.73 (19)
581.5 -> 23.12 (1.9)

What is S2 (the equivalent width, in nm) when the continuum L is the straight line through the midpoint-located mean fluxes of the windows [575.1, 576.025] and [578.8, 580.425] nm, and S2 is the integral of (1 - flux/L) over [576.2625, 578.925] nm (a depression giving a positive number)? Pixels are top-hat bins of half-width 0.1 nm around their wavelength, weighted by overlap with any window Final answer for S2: 0.09 nm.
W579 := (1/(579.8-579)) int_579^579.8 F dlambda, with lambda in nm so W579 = 19.9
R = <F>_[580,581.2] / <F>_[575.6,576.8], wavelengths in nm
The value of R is 1.2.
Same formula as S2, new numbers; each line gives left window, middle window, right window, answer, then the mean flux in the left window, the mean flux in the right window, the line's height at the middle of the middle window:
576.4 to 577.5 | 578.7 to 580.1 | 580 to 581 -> 0.23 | 19.8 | 24.6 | 23.1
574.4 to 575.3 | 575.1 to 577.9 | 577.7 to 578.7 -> -0.08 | 18.9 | 19.1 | 19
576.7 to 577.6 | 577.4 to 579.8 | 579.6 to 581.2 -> 0.18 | 20.1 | 22.5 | 21.2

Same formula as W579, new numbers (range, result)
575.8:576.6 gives 19.6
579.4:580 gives 19.2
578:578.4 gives 19.4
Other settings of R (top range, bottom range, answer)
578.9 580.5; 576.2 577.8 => 1.09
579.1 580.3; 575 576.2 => 1.07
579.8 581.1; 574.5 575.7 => 1.22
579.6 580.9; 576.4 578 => 1.14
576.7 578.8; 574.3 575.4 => 1.03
